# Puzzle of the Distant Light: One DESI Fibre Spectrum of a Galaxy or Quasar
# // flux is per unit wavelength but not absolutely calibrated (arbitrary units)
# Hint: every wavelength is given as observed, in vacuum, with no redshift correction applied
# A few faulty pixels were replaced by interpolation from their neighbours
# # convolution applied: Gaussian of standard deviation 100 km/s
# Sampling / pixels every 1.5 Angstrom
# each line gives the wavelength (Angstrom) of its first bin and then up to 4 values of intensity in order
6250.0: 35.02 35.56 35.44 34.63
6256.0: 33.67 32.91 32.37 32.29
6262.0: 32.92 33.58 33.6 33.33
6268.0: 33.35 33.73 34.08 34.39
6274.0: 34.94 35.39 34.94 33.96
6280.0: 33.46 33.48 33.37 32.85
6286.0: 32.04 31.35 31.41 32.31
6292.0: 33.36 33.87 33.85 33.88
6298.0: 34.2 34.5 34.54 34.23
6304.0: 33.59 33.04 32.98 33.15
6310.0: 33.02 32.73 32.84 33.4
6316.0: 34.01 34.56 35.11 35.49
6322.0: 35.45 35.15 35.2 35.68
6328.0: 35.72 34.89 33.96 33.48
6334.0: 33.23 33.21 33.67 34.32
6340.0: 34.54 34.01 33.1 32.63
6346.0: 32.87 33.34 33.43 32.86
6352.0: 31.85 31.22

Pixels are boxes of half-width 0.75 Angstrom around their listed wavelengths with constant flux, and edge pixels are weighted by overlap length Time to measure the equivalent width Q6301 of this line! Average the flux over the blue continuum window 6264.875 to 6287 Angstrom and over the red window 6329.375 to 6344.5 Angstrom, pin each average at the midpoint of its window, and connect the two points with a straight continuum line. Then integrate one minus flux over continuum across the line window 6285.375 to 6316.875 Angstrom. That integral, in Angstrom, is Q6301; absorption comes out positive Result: 0.5 Angstrom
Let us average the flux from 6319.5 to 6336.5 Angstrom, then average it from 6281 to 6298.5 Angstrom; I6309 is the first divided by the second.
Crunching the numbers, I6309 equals 1.1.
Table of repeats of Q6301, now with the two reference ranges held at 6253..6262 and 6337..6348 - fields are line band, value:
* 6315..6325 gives -0.4 Angstrom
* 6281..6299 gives 0.2 Angstrom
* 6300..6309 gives 0.0 Angstrom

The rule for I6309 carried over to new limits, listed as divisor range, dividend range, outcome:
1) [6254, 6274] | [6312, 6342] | 1.03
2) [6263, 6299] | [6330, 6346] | 1.00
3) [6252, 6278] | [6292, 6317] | 0.99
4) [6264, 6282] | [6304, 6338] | 1.00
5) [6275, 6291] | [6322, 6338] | 1.04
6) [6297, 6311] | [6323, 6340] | 1.02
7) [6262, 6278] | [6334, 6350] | 0.98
